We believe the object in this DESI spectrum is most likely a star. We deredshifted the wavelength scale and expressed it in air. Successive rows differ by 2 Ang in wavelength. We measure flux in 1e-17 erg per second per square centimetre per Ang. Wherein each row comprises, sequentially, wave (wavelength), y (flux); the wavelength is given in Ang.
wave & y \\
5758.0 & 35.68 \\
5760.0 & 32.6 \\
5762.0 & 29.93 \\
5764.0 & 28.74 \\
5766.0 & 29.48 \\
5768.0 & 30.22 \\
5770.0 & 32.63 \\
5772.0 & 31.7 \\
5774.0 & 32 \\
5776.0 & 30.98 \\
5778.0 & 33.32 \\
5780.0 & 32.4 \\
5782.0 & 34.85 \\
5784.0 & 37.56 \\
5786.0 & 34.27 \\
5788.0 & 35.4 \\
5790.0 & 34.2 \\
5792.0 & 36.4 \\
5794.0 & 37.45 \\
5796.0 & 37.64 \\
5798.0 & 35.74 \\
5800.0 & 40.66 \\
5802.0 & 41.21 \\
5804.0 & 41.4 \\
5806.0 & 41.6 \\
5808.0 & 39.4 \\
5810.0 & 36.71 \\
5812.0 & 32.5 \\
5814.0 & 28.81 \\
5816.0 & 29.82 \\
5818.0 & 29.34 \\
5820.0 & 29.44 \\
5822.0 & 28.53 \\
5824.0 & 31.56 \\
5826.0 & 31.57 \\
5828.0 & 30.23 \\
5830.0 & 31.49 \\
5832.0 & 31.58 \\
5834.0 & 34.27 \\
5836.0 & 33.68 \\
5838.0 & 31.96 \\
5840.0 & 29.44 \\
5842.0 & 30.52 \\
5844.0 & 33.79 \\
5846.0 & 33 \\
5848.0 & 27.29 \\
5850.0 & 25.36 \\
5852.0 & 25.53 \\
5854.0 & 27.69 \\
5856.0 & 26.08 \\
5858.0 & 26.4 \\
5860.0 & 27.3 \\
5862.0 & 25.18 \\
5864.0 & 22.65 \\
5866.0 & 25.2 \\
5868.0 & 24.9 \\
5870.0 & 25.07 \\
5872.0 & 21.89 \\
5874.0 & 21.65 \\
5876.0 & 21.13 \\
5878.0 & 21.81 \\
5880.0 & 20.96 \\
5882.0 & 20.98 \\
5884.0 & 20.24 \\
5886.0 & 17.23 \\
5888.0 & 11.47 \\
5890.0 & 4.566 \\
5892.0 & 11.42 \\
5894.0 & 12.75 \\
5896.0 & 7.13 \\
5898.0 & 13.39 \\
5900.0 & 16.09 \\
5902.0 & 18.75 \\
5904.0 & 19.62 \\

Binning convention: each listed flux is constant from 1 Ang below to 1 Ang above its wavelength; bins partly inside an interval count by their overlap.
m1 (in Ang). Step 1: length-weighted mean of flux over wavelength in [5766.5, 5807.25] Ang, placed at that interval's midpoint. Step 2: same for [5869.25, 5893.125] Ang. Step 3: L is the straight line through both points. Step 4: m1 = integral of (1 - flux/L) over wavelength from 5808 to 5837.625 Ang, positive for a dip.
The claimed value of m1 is -2.95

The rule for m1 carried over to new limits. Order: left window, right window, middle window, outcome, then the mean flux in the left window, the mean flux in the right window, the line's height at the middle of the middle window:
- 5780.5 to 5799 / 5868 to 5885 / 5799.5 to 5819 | -1.91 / 35.8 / 21.9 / 32.7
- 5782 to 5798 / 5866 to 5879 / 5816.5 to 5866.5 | -2.48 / 36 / 22.9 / 27.9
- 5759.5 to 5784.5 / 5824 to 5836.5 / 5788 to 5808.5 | -4.12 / 31.9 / 32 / 32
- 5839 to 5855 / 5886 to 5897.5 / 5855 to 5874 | -2.80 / 29.1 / 10.3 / 21.7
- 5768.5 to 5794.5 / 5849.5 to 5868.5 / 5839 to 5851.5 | -1.19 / 34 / 25.7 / 27.1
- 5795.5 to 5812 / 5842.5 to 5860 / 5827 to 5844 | -0.05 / 38.9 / 28.2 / 31.7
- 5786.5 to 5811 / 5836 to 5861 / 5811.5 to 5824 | 1.73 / 38.1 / 28.9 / 34.6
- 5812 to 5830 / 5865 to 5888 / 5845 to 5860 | -1.26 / 30.1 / 21.5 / 25.2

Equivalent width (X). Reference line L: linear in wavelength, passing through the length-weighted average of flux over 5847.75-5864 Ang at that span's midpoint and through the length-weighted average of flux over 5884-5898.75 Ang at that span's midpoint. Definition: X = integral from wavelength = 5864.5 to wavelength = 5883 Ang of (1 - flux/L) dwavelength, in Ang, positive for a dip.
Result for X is -3.8 Ang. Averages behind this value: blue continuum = 26.1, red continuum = 11.7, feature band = 22.6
